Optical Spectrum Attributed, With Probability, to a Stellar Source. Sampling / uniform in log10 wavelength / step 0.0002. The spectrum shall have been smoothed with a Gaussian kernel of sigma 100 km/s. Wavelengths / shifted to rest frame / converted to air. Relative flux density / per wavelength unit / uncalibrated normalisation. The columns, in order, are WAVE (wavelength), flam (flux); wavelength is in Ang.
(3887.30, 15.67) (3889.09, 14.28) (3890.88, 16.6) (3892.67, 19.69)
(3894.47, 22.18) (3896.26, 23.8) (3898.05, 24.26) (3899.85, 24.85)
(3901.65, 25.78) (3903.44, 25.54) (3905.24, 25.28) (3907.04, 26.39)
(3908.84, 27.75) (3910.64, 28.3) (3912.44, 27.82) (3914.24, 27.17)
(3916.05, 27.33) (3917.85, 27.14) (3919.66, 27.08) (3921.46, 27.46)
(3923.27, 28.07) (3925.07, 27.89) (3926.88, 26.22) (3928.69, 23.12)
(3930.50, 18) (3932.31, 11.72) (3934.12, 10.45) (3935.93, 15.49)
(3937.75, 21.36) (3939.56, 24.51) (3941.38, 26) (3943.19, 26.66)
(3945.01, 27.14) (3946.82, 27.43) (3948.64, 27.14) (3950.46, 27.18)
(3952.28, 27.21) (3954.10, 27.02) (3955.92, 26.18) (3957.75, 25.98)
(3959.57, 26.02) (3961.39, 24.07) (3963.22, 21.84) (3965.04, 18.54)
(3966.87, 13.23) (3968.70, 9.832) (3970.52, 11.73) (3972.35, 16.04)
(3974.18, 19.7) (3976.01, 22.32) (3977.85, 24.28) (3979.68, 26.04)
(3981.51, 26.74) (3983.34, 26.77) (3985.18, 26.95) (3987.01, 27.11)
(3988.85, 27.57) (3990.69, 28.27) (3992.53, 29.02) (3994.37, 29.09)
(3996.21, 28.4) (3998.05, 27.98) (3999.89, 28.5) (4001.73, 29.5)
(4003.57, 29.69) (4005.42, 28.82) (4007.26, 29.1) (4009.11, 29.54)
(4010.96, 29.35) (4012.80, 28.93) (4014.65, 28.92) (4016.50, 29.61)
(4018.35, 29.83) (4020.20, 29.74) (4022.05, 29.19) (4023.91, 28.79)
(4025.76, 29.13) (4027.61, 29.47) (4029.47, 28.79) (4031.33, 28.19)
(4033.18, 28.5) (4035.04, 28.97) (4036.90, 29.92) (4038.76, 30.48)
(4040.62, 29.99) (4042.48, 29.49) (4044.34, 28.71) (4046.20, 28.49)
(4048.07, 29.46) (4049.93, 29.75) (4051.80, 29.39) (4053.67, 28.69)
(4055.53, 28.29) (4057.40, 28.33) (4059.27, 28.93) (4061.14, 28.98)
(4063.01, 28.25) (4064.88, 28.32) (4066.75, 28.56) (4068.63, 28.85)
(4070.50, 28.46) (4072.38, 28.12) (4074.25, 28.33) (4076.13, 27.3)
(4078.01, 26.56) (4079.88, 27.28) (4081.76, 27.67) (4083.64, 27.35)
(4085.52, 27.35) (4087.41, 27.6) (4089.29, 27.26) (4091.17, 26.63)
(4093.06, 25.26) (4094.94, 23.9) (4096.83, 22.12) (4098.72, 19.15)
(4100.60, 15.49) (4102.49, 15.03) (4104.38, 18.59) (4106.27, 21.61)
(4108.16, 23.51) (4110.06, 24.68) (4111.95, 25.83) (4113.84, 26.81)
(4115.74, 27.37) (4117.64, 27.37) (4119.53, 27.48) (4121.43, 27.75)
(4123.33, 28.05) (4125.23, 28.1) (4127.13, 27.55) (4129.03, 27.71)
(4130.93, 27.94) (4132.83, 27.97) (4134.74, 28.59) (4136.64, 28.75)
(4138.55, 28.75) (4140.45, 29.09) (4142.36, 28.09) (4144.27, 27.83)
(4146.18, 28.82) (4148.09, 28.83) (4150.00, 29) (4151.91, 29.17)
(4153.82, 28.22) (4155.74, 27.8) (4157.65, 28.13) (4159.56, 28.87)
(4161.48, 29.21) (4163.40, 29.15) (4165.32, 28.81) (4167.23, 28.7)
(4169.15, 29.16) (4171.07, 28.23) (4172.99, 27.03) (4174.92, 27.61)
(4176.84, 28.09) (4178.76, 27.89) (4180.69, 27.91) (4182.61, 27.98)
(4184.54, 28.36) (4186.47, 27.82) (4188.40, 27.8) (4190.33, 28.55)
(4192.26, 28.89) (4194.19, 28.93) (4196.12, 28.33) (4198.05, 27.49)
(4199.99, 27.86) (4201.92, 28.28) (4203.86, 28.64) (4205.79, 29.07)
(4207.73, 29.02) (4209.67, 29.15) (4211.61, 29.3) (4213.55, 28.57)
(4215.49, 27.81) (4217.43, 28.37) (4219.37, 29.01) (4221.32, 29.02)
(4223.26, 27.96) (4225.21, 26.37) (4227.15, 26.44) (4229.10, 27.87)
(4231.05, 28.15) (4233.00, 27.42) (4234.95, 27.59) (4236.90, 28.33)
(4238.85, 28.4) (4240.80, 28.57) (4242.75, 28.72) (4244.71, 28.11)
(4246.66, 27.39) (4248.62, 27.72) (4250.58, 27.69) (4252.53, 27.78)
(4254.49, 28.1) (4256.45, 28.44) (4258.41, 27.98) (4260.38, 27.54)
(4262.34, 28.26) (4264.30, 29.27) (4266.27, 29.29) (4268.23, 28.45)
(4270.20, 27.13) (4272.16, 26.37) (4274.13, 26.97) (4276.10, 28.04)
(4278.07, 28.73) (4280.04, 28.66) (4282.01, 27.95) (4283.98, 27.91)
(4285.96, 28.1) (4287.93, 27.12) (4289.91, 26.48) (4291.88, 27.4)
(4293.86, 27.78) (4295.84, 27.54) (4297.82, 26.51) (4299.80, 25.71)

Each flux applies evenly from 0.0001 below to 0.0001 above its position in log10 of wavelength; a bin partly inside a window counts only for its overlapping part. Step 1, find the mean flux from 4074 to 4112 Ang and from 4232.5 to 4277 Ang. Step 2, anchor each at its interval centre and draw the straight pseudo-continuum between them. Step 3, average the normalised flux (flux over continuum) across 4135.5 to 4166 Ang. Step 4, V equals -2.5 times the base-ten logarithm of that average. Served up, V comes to -0.13 mag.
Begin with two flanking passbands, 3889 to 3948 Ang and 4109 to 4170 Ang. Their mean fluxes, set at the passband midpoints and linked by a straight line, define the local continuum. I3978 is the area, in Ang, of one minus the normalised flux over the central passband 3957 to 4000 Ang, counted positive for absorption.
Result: 2.7 Ang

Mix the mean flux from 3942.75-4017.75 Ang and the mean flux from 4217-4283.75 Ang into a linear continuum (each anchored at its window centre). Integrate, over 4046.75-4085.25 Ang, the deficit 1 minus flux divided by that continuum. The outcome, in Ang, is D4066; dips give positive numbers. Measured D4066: -3.0 Ang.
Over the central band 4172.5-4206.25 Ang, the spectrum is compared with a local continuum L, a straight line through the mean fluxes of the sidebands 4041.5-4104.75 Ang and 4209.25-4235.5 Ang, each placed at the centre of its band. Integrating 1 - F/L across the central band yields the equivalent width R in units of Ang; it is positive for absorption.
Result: -0.5 Ang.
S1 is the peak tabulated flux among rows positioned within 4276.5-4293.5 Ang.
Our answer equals 28.73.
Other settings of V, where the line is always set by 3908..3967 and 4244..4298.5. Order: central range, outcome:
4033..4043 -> -0.17 mag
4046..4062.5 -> -0.13 mag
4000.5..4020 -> -0.17 mag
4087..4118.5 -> 0.12 mag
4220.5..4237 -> -0.01 mag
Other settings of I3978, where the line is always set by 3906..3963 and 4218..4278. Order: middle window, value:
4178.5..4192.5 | -0.4 Ang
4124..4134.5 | -0.4 Ang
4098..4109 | 3.2 Ang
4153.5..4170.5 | -1.0 Ang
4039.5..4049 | -1.2 Ang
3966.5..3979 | 4.0 Ang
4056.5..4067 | -1.0 Ang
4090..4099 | 0.9 Ang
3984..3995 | -1.1 Ang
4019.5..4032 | -1.6 Ang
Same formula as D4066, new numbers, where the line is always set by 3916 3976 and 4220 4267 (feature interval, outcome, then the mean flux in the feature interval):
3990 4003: -2.93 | 28.7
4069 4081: -1.37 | 27.7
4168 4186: -0.84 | 28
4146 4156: -0.91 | 28.7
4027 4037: -1.99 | 28.9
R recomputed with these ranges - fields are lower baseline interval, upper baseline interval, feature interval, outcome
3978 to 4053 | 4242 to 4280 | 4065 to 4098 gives 1.9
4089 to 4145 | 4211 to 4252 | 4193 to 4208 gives -0.6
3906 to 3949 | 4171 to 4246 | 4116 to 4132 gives -0.4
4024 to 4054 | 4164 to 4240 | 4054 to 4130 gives 7.5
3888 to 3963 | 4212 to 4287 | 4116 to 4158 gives -2.4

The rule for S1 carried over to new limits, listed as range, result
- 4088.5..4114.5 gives 27.26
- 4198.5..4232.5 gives 29.3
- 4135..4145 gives 29.09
